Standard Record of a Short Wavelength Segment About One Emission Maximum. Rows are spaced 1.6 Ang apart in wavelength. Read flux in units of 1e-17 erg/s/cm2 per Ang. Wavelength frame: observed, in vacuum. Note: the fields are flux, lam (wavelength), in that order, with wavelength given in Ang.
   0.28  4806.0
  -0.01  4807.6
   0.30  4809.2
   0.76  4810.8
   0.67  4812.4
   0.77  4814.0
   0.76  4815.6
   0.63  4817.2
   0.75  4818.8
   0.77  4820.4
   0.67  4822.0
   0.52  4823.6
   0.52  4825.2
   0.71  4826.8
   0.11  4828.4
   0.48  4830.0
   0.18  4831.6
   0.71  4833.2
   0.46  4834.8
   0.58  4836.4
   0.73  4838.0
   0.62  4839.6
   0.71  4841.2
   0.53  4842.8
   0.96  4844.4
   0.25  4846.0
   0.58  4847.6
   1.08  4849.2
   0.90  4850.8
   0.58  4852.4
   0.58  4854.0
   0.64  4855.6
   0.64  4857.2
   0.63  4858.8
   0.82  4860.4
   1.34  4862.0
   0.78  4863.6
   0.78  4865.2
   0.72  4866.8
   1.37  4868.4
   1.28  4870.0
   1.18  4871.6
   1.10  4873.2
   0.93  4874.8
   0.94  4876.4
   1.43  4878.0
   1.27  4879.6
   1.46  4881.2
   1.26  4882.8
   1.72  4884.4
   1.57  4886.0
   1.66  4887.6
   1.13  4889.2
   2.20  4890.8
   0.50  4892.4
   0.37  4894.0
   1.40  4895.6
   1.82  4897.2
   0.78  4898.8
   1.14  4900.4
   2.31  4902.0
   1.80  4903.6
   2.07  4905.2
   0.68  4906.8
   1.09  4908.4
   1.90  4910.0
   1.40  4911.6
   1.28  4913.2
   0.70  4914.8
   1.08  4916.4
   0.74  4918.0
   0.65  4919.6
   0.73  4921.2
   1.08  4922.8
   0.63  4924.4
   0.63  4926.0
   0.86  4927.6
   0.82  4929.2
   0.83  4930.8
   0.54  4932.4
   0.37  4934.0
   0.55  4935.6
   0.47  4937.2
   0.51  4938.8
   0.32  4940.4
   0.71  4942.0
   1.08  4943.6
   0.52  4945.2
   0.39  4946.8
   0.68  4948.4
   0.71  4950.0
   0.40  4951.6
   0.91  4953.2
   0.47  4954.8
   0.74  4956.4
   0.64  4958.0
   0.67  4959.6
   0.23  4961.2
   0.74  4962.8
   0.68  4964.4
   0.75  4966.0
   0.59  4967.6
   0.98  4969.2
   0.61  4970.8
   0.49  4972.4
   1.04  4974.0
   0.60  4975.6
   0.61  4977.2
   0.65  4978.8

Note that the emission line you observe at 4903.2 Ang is C IV 1549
